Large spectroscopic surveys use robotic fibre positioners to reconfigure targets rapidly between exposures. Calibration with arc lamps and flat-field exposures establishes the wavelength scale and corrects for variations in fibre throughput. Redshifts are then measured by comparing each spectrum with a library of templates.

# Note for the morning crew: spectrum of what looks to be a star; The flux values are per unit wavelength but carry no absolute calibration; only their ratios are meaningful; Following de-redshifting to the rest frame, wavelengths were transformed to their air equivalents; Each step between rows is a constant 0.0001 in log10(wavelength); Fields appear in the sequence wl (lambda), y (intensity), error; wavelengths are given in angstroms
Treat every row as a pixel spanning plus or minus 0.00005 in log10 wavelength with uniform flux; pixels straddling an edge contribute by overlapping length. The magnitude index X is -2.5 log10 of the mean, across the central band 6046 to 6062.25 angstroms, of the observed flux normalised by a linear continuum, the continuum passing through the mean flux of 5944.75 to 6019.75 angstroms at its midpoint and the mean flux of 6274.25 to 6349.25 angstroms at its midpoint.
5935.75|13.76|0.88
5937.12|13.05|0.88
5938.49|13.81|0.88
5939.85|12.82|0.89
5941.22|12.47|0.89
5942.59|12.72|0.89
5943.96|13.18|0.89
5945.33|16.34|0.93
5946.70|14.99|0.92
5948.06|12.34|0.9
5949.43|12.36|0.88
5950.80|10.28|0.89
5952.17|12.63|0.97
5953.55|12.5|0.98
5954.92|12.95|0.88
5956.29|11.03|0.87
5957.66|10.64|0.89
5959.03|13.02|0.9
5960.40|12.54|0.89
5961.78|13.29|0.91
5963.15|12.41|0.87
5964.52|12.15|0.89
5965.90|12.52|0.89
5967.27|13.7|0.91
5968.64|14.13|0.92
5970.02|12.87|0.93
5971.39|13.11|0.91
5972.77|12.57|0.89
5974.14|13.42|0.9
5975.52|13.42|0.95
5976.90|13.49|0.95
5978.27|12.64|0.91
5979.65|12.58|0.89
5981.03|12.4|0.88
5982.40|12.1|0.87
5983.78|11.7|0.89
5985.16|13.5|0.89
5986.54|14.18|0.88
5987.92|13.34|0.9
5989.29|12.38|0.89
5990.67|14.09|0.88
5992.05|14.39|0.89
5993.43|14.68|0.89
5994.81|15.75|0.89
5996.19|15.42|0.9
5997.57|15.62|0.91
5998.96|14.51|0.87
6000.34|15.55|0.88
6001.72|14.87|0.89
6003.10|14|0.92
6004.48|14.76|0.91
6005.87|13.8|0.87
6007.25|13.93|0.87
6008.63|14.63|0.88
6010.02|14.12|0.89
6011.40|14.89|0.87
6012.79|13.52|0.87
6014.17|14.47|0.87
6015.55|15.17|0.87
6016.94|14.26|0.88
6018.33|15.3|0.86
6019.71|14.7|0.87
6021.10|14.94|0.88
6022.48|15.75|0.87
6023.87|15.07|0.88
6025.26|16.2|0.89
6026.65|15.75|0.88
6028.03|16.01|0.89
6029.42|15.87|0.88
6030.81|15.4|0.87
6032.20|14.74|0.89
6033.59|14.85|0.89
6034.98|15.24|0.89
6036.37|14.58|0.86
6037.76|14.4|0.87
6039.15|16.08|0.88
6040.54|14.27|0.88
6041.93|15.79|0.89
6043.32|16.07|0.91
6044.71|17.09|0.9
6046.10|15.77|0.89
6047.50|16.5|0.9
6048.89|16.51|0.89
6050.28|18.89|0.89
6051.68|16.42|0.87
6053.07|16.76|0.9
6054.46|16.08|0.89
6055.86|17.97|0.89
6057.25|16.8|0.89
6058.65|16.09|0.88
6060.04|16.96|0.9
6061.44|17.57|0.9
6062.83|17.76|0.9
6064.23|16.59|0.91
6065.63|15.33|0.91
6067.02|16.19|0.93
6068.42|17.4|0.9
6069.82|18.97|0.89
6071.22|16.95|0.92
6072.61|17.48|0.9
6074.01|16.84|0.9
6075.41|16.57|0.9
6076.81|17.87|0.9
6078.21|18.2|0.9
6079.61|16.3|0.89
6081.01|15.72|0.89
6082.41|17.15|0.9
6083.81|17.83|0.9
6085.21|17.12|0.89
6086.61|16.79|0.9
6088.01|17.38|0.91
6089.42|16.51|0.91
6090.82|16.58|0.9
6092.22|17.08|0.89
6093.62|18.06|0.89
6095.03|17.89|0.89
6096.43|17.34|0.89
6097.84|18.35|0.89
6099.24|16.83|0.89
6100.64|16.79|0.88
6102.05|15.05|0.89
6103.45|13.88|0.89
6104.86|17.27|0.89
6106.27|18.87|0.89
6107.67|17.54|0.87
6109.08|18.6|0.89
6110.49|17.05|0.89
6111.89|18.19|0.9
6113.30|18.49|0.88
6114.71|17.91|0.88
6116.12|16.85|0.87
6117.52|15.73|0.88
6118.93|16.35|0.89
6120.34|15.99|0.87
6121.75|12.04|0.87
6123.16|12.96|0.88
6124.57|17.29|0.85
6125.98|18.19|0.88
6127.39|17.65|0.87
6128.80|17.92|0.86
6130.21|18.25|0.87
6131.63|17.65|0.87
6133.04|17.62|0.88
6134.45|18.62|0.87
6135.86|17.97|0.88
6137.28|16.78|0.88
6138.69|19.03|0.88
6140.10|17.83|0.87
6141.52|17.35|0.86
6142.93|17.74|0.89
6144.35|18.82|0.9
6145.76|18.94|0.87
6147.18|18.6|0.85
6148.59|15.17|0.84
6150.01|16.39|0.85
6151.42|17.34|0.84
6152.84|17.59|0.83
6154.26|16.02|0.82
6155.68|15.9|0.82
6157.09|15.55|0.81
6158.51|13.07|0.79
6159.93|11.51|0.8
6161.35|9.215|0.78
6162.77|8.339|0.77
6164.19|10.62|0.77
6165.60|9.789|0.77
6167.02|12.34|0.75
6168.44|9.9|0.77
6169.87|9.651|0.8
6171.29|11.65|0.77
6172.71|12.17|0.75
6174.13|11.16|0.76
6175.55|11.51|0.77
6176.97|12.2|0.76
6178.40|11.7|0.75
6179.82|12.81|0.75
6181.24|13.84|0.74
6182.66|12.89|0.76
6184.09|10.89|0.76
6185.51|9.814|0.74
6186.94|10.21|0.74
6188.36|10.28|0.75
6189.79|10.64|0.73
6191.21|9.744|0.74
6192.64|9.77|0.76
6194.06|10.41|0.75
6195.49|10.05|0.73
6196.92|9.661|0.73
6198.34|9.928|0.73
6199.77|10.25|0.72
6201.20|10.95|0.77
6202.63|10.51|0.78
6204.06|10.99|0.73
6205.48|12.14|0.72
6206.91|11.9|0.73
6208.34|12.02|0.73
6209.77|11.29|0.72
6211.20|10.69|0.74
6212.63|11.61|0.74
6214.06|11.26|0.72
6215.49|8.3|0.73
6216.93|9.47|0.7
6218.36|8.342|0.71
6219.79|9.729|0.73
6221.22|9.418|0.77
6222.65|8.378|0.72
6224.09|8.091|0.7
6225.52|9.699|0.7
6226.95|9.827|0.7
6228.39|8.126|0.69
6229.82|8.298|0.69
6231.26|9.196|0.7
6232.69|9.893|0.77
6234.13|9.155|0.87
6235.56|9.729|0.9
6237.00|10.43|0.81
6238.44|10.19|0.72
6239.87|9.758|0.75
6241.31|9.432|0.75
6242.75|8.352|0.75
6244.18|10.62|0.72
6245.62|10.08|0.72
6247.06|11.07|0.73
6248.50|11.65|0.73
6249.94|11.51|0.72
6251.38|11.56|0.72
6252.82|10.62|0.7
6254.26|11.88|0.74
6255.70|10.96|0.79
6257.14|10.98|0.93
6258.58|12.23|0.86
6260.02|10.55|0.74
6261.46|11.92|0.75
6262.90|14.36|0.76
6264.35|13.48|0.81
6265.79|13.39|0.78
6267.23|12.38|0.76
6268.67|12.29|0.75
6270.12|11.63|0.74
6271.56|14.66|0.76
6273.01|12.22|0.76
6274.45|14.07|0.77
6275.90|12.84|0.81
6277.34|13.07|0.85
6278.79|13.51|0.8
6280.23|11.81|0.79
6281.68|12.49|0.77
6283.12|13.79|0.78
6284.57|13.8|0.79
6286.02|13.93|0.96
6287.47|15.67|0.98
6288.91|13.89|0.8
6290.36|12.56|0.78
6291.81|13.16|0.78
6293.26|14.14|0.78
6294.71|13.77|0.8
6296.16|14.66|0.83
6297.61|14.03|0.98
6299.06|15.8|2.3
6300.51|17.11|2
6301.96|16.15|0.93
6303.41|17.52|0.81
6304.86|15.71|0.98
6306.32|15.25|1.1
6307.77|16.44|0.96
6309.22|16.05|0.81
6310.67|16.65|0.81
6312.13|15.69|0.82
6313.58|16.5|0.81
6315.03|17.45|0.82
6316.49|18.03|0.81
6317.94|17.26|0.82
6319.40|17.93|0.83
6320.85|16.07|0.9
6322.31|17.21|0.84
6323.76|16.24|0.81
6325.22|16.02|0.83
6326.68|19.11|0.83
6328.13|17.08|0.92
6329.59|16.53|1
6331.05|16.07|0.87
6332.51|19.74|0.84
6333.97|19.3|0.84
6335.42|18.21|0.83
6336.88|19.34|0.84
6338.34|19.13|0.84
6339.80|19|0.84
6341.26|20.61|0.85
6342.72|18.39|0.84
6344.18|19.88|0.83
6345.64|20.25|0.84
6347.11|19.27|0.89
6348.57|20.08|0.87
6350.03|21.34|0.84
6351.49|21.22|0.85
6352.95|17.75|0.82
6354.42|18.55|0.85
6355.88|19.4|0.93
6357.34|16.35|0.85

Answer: -0.19 mag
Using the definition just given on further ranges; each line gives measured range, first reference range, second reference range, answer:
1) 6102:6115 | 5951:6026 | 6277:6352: -0.175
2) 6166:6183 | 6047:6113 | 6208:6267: 0.116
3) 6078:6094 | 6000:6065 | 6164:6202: -0.217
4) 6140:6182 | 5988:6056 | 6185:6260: -0.167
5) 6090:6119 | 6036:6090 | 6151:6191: -0.155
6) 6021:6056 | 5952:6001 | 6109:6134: -0.074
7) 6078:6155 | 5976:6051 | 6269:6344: -0.135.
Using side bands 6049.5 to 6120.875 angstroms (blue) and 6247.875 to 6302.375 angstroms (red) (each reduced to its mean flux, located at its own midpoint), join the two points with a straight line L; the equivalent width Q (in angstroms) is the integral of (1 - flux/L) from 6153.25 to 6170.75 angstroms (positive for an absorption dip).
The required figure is 4.0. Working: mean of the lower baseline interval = 17.1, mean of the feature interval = 11.9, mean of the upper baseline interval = 13.1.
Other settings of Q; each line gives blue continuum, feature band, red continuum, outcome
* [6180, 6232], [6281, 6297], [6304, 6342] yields 1.6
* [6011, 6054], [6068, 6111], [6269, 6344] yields -4.3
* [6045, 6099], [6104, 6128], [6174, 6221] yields -3.2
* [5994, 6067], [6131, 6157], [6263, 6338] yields -3.4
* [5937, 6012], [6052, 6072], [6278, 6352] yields -3.8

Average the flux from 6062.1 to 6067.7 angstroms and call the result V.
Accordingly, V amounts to 16.5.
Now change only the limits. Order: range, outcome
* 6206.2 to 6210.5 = 11.7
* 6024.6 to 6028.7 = 16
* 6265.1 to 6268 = 12.9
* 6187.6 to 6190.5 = 10.5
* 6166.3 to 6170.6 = 10.6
